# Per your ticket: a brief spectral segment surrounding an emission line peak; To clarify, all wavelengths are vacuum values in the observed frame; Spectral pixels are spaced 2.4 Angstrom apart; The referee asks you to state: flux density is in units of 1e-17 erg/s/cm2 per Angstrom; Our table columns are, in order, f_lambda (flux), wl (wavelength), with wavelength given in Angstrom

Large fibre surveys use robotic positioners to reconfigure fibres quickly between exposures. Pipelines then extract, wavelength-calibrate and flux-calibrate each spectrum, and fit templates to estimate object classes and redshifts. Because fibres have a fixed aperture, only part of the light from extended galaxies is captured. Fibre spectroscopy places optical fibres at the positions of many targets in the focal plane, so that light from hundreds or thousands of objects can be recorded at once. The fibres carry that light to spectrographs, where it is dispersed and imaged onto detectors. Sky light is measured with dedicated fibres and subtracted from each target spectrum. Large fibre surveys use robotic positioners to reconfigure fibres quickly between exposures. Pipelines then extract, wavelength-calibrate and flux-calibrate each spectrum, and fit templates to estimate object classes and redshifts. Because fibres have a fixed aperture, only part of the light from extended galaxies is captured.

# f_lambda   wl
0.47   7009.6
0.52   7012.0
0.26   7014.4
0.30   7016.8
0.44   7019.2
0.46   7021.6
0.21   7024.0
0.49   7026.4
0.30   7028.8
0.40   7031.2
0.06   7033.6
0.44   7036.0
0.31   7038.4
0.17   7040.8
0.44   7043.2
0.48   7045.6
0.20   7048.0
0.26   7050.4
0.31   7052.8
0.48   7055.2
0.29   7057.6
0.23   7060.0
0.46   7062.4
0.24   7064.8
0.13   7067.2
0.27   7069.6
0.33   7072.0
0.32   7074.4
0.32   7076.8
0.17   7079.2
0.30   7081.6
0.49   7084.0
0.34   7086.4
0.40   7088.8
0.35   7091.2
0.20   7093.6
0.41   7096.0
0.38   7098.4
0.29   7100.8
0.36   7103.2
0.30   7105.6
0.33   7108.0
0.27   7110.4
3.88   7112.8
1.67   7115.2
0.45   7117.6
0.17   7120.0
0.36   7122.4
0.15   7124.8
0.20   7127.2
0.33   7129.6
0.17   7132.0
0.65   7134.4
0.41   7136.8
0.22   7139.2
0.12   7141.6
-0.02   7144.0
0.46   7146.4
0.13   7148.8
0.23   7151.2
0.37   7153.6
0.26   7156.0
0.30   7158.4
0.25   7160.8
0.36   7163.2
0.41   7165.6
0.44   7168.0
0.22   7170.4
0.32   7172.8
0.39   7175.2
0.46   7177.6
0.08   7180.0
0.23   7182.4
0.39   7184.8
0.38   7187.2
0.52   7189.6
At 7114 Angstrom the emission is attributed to H-alpha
